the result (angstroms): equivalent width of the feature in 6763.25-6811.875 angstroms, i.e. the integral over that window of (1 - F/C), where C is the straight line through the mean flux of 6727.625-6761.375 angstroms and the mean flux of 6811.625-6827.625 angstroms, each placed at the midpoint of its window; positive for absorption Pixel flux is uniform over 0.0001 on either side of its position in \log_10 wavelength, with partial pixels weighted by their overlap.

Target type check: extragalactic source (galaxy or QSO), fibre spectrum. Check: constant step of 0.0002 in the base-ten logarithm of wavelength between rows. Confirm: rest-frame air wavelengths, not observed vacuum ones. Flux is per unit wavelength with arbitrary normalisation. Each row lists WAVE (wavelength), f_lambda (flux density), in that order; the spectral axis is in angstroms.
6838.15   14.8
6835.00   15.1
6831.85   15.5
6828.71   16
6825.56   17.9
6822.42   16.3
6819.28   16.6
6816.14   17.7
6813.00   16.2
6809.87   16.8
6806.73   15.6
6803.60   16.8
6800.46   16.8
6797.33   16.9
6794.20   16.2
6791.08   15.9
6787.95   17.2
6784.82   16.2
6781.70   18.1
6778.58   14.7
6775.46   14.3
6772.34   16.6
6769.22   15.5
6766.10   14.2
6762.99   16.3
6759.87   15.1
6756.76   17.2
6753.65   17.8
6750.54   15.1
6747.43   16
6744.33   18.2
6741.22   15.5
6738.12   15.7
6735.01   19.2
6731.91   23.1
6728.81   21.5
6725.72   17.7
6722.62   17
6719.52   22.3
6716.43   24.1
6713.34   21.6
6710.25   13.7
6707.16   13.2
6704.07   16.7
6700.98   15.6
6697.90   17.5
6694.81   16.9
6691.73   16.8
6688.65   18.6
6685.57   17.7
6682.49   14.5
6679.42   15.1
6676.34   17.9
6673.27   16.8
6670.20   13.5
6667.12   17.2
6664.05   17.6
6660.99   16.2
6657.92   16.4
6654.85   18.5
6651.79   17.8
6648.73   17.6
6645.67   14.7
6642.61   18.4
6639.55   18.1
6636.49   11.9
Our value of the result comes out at 3.1 angstroms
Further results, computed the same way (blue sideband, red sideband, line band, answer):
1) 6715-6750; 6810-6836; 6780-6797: 0.7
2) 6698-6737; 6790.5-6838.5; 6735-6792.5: 4.7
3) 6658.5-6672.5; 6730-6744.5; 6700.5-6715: 1.0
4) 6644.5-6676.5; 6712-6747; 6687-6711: 2.7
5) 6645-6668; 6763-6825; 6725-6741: -2.5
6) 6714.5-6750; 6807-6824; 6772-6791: 1.6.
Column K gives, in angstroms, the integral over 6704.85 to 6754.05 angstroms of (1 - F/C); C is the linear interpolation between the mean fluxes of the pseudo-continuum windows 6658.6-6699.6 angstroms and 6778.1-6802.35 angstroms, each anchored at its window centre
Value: -4.8 angstroms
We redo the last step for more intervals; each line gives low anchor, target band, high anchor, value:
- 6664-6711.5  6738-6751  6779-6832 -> 0.1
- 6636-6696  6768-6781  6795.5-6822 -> 0.9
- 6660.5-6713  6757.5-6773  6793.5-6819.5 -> 0.9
